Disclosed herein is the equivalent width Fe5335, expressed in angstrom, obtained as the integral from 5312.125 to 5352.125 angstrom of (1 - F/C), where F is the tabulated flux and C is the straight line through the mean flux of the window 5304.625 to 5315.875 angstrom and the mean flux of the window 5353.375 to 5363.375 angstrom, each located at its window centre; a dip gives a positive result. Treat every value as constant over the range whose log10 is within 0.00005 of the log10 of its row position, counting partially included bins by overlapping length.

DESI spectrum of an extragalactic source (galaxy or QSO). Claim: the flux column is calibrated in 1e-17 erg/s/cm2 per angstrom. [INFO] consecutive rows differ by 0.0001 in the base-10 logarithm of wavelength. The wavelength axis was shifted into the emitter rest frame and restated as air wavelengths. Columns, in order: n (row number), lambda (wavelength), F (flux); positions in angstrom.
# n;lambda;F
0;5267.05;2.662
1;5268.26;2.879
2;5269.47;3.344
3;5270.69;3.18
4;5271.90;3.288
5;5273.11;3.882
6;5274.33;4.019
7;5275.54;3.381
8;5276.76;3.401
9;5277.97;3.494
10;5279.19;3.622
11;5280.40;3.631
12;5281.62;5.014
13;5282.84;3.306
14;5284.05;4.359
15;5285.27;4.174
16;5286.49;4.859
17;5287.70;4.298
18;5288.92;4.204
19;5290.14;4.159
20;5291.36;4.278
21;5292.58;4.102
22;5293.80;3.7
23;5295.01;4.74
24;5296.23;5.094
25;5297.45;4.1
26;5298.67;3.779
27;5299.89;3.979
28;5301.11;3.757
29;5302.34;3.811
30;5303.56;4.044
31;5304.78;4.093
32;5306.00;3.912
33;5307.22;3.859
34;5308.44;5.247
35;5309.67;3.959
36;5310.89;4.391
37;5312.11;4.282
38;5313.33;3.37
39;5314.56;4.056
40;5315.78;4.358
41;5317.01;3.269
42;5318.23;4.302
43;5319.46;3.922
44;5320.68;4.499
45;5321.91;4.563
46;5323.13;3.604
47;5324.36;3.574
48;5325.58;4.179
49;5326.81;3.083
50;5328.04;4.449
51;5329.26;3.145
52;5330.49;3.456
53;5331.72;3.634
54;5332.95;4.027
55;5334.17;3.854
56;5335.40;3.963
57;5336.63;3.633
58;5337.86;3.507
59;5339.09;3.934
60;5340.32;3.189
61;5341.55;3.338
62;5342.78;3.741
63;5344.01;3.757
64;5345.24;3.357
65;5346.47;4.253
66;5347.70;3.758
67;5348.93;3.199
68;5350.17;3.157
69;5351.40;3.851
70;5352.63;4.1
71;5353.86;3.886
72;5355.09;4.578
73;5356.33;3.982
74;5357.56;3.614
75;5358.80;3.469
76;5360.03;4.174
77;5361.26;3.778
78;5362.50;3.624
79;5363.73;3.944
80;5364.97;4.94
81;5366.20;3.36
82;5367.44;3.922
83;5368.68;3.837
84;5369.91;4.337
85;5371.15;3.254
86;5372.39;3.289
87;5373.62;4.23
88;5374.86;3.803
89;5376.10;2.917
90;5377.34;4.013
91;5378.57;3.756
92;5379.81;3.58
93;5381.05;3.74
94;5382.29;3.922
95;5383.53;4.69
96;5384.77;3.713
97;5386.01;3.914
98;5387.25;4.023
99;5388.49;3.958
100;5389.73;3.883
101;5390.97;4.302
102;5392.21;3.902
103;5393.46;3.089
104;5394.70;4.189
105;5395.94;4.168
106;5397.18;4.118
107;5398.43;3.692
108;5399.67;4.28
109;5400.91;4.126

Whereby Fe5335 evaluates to 2.72 angstrom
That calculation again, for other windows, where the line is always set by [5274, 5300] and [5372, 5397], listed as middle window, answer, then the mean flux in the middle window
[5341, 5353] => 0.9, 3.64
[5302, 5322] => -0.4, 4.11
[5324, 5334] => 0.7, 3.71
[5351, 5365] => -0.1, 3.96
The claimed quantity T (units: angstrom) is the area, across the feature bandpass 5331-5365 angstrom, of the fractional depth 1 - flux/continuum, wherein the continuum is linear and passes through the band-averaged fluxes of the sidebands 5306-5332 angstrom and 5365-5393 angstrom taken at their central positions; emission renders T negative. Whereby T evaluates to 1.2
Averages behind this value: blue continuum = 3.96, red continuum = 3.85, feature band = 3.77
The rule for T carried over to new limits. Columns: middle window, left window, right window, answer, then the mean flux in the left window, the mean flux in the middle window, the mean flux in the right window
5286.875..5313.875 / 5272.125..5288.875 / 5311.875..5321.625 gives -1.1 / 3.95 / 4.15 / 4.01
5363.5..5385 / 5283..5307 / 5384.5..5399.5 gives 0.7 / 4.16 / 3.85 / 3.93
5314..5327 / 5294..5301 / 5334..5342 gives -0.2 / 4.26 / 3.97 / 3.62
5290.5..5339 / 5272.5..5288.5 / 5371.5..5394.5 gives -0.9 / 3.96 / 3.99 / 3.82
